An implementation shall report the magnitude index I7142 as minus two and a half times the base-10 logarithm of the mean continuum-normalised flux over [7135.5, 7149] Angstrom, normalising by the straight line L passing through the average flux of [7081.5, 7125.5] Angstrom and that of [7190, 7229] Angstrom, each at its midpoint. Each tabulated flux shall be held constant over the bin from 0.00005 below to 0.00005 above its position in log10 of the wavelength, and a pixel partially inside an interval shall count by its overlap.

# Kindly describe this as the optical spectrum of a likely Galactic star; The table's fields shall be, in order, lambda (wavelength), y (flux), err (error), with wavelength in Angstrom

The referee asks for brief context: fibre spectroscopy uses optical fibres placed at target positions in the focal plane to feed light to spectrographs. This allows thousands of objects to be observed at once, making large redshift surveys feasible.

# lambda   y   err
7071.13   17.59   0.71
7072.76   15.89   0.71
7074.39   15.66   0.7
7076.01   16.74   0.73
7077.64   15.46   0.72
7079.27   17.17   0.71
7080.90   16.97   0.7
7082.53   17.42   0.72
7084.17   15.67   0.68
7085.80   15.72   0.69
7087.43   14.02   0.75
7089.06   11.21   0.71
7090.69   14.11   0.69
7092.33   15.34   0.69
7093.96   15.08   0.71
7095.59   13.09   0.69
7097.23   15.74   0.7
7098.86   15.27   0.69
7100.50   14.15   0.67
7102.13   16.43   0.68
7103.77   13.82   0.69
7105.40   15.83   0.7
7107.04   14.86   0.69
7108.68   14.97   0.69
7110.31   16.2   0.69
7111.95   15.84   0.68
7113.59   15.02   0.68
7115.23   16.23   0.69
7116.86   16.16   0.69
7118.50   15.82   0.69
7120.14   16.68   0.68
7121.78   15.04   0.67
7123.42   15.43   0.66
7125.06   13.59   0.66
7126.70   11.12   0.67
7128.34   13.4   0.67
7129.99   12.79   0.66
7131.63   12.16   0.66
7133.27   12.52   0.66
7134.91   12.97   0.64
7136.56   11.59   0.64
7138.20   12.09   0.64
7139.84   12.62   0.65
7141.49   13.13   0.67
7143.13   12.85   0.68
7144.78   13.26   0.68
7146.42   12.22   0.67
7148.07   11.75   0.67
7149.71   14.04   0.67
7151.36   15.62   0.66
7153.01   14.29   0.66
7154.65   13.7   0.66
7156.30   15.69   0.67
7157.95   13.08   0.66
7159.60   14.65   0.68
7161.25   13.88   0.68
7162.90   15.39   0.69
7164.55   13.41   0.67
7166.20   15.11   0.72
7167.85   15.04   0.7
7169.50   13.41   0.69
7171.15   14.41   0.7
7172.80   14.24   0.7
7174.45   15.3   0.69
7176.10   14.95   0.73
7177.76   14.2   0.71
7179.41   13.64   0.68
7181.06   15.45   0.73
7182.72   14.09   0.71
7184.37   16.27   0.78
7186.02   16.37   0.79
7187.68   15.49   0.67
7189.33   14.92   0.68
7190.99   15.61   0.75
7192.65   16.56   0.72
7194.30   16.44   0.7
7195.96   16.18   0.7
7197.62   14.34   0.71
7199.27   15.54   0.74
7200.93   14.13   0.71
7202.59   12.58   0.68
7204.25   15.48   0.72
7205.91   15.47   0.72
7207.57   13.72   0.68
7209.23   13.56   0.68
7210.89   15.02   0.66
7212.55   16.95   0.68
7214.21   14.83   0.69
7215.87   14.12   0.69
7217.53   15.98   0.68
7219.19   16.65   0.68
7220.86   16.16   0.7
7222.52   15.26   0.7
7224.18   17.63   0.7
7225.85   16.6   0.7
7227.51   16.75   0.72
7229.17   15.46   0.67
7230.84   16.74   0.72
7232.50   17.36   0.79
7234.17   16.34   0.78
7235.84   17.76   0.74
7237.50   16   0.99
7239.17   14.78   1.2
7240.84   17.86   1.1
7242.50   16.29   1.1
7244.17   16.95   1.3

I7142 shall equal 0.22 mag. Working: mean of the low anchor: 15.2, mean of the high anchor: 15.5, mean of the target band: 12.5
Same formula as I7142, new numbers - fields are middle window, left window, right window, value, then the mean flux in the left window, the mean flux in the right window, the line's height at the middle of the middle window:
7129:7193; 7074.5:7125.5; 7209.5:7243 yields 0.12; 15.3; 16.2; 15.8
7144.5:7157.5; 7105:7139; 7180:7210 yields 0.06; 14.3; 15.1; 14.6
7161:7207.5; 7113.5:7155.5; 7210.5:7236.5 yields 0.01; 13.7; 16.2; 15.1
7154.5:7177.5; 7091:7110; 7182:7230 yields 0.06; 15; 15.5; 15.3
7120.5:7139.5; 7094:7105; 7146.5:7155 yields 0.09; 14.8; 13.7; 14.2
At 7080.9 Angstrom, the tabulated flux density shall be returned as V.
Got 16.97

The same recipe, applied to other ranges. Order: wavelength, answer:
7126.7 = 11.12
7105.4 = 15.83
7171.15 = 14.41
